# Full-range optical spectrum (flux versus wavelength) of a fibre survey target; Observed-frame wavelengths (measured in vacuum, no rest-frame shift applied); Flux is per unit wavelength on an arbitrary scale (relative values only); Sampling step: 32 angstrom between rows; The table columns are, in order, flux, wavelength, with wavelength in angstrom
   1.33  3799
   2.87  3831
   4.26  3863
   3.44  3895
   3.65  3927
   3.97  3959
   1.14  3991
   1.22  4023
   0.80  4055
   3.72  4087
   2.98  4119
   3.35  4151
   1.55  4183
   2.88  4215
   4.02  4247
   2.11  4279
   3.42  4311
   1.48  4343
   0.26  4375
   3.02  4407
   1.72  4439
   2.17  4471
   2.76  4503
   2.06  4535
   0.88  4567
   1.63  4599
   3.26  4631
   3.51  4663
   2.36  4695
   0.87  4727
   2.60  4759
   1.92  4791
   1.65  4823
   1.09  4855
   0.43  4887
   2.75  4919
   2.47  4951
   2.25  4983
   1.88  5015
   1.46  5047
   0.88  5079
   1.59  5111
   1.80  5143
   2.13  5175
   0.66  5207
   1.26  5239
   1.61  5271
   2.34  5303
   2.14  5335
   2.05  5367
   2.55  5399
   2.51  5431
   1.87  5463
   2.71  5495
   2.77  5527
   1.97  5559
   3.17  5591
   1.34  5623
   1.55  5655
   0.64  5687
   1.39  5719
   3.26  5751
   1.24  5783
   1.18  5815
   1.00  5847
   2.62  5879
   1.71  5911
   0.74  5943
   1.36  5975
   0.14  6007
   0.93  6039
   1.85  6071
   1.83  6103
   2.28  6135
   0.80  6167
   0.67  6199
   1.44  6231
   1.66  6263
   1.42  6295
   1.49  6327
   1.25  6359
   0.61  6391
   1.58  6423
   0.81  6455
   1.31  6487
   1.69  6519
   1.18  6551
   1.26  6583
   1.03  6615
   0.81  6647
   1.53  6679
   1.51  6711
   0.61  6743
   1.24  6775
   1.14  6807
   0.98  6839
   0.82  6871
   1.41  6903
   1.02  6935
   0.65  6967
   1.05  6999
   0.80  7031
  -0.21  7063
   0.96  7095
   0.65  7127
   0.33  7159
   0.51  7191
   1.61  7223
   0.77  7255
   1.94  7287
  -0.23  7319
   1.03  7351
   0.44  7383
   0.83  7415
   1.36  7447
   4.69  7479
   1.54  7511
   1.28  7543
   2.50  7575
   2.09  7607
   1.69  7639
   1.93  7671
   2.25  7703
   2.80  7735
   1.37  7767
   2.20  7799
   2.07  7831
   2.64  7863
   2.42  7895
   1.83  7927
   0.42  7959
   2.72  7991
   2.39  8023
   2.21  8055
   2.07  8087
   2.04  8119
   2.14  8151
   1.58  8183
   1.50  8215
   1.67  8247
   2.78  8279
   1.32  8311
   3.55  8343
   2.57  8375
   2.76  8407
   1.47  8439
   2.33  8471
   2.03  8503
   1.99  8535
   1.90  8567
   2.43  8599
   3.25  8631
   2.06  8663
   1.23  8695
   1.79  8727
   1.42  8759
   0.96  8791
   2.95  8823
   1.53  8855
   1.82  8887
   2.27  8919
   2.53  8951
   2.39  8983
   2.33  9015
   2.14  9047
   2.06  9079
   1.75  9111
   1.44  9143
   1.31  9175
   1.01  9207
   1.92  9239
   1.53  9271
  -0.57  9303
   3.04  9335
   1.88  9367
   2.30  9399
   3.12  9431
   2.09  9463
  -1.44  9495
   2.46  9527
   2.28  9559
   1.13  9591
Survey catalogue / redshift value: 1.00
